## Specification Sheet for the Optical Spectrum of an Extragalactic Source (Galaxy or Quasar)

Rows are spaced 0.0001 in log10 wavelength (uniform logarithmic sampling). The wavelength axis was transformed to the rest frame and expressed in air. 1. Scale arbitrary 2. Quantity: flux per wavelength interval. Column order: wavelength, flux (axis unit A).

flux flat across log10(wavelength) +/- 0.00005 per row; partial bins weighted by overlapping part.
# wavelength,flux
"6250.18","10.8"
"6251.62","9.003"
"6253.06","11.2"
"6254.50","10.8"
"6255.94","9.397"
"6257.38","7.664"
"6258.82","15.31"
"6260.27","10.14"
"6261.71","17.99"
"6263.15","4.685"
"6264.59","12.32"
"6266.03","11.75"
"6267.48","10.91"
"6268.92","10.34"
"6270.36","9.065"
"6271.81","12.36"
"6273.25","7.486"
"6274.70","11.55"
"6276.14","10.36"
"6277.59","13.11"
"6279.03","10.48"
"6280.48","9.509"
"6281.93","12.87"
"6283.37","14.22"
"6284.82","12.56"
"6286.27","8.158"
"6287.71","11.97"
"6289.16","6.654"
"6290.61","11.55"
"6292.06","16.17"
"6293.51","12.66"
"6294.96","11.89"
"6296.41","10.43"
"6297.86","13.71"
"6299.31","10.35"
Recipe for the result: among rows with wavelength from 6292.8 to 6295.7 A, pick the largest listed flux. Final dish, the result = 12.66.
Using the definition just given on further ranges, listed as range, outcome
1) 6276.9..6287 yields 14.22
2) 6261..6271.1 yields 17.99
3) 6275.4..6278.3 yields 13.11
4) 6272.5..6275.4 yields 11.55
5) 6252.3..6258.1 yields 11.2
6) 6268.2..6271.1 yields 10.34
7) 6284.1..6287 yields 12.56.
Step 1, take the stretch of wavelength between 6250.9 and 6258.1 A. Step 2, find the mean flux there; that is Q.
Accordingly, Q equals 9.61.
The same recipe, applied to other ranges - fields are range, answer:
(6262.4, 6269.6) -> 10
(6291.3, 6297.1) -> 12.8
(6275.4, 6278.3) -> 11.7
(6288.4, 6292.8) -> 11.5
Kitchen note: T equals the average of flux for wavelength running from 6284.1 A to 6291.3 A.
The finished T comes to 10.2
